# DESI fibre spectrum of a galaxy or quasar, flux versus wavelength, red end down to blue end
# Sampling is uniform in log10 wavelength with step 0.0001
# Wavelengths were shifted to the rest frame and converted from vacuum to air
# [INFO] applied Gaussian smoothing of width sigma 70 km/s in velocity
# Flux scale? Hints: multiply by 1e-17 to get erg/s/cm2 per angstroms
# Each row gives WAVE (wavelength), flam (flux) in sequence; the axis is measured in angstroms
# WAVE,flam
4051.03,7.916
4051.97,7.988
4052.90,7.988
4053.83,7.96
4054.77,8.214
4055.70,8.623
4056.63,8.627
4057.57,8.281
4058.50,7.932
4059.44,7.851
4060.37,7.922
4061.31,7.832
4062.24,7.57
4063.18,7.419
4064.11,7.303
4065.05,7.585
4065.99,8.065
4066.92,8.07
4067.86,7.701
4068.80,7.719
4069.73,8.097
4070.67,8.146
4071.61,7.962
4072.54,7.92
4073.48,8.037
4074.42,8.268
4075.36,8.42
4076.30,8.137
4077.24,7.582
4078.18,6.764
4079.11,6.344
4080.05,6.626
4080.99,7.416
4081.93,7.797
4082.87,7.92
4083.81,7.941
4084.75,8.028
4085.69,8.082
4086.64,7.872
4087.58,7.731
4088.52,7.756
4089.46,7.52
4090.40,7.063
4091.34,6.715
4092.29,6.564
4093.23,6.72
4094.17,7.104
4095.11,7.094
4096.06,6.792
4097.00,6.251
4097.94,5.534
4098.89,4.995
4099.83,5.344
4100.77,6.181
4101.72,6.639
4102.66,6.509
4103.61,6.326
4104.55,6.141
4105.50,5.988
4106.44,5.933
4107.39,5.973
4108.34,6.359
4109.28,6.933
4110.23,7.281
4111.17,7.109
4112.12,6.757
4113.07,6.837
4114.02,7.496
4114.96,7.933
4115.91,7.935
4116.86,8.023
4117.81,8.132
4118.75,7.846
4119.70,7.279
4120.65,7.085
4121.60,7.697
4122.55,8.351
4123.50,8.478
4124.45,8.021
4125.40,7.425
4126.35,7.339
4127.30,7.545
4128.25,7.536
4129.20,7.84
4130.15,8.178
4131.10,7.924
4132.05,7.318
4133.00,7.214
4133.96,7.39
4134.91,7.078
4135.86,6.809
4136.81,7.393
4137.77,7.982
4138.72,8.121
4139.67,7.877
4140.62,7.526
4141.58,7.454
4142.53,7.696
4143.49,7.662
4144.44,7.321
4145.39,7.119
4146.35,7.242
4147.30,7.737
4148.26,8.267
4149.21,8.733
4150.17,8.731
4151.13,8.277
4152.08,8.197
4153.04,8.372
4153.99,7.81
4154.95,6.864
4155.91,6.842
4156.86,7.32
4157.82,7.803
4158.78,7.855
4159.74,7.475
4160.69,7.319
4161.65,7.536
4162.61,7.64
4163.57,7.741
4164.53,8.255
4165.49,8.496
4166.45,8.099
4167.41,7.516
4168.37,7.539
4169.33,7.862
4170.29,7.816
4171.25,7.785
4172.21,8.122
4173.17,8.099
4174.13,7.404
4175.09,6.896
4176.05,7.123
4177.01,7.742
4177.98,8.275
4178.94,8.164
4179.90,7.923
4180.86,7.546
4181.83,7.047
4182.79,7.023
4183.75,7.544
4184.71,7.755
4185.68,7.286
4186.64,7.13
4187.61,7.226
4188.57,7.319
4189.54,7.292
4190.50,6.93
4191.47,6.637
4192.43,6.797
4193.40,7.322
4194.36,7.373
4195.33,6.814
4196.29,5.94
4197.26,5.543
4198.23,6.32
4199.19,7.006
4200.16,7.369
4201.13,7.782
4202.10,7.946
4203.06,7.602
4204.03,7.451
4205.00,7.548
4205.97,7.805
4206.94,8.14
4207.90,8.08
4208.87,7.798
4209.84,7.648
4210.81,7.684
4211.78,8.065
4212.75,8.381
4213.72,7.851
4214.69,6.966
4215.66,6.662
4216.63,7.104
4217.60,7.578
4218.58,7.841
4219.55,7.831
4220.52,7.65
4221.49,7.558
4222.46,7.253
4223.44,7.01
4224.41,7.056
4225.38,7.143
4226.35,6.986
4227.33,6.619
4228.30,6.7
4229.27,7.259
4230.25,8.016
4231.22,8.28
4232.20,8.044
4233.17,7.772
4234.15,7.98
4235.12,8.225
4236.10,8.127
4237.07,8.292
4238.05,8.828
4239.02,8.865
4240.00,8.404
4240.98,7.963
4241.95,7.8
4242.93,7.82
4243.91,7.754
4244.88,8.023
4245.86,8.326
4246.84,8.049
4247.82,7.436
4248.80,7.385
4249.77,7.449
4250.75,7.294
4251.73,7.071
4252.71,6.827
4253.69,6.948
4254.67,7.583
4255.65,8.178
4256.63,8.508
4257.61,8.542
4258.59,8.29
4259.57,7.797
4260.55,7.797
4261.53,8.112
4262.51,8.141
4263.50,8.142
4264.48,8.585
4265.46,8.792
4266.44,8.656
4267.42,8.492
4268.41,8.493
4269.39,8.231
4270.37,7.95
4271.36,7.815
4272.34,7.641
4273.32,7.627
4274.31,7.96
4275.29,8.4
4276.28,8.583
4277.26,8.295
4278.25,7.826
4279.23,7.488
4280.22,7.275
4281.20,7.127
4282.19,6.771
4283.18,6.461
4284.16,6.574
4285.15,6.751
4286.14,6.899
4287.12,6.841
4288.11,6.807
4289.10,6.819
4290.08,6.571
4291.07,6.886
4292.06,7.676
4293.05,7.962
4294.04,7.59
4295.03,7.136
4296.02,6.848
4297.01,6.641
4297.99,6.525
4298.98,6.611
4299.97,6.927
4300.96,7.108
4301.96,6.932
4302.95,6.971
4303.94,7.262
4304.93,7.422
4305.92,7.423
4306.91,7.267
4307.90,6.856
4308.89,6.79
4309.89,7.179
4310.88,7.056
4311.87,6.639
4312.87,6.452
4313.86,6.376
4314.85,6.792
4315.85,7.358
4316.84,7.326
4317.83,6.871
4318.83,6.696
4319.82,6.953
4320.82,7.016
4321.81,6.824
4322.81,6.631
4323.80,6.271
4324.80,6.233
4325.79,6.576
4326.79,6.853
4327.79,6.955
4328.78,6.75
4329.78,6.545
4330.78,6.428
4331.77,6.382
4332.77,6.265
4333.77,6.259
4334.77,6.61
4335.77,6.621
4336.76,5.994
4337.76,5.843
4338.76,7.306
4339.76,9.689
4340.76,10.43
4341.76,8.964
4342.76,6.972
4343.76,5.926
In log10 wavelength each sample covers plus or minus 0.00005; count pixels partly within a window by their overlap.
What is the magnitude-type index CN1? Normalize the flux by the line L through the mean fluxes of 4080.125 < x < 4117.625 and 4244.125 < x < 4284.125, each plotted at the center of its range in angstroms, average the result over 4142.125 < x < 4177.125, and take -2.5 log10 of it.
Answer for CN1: -0.07 mag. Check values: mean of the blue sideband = 6.94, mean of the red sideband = 7.84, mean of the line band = 7.74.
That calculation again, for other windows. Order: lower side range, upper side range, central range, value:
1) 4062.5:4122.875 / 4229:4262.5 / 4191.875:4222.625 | 0.05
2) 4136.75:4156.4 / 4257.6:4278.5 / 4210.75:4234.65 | 0.08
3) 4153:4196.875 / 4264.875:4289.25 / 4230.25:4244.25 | -0.08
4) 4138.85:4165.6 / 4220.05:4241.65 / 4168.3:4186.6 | 0.02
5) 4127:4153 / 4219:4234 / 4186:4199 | 0.11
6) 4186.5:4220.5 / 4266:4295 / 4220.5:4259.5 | -0.04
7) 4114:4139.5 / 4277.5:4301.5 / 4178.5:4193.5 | 0.02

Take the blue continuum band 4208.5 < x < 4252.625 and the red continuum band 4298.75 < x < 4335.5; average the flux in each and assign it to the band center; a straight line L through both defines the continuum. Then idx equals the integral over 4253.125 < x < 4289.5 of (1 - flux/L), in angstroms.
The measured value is -2.5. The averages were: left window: 7.68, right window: 6.81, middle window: 7.76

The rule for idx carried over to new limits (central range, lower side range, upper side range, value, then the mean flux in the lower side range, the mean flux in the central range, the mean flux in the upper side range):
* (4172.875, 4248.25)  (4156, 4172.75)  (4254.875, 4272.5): 4.2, 7.76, 7.54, 8.23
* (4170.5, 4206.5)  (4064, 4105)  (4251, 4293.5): 0.8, 7.24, 7.33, 7.67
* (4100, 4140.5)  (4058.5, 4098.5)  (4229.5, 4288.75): 1.6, 7.5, 7.28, 7.83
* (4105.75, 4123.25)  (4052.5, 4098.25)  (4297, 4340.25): 0.5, 7.62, 7.28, 6.83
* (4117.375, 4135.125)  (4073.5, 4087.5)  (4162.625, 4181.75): 0.1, 7.67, 7.68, 7.79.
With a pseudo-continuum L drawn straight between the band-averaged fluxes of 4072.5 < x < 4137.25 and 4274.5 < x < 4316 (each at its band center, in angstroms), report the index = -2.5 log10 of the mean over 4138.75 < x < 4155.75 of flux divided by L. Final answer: -0.089 mag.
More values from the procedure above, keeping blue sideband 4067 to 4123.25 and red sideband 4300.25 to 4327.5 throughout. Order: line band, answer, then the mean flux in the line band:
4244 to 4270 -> -0.14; 7.97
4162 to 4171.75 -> -0.11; 7.87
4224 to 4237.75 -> -0.09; 7.63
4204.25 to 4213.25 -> -0.12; 7.89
